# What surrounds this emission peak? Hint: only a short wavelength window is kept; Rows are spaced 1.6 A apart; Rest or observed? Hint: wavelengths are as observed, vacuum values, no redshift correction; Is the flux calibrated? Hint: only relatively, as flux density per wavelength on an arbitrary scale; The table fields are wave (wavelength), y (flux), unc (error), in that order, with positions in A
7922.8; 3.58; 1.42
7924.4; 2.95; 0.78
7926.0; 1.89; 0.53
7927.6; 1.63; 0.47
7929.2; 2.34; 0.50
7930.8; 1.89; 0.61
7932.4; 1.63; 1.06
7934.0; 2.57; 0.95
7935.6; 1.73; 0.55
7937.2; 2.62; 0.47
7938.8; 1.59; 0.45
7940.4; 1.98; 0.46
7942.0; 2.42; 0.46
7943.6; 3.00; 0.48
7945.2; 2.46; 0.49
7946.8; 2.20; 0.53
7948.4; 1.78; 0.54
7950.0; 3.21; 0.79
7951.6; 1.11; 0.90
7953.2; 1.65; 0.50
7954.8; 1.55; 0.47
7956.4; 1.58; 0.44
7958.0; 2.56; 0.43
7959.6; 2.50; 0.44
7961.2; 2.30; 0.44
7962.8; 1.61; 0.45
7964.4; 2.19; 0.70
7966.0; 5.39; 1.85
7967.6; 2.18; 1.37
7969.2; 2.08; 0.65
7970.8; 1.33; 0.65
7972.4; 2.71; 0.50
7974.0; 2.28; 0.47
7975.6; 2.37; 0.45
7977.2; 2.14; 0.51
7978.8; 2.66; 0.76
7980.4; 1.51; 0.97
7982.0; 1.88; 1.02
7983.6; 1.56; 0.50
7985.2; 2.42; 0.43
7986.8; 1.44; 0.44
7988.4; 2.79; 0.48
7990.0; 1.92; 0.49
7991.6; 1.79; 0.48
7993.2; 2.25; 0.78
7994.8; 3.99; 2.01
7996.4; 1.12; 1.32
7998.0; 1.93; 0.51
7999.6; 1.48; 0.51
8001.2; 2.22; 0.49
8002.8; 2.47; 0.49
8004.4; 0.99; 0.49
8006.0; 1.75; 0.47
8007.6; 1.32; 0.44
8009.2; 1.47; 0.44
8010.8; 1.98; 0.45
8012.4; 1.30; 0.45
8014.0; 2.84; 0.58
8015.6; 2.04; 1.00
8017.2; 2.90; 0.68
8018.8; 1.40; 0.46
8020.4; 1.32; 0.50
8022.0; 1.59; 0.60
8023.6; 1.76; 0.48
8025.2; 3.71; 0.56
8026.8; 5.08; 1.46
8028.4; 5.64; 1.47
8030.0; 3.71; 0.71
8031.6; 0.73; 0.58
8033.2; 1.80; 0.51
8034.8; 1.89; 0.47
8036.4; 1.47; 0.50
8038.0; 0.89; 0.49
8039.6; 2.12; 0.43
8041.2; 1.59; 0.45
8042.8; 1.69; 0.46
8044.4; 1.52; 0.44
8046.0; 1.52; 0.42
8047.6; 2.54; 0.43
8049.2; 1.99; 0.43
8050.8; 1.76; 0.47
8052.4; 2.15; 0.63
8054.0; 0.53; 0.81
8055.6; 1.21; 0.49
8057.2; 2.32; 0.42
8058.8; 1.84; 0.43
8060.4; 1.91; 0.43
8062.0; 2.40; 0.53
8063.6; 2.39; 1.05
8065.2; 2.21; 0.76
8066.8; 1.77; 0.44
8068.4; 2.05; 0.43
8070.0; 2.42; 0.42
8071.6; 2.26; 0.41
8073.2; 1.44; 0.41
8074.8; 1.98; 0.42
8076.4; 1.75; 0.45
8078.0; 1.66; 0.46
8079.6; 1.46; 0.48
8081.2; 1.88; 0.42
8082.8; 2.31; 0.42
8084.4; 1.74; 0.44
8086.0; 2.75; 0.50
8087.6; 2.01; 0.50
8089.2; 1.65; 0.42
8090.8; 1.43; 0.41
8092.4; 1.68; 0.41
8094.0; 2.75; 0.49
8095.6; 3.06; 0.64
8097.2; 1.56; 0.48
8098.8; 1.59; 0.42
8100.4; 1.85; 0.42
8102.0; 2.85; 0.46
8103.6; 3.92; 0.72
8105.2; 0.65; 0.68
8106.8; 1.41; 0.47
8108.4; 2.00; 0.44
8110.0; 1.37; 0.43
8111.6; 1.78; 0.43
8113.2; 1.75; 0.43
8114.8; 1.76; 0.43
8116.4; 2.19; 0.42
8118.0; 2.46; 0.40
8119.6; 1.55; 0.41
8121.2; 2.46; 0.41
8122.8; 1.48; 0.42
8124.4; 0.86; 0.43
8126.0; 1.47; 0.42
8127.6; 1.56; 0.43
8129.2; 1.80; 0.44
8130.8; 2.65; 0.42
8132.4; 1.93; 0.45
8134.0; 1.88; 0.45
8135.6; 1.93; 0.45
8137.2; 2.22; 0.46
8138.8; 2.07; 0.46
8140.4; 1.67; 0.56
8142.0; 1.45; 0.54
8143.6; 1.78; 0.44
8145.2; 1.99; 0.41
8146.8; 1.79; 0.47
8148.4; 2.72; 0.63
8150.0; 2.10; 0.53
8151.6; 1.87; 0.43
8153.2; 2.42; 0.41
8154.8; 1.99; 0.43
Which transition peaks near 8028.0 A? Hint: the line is H-gamma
